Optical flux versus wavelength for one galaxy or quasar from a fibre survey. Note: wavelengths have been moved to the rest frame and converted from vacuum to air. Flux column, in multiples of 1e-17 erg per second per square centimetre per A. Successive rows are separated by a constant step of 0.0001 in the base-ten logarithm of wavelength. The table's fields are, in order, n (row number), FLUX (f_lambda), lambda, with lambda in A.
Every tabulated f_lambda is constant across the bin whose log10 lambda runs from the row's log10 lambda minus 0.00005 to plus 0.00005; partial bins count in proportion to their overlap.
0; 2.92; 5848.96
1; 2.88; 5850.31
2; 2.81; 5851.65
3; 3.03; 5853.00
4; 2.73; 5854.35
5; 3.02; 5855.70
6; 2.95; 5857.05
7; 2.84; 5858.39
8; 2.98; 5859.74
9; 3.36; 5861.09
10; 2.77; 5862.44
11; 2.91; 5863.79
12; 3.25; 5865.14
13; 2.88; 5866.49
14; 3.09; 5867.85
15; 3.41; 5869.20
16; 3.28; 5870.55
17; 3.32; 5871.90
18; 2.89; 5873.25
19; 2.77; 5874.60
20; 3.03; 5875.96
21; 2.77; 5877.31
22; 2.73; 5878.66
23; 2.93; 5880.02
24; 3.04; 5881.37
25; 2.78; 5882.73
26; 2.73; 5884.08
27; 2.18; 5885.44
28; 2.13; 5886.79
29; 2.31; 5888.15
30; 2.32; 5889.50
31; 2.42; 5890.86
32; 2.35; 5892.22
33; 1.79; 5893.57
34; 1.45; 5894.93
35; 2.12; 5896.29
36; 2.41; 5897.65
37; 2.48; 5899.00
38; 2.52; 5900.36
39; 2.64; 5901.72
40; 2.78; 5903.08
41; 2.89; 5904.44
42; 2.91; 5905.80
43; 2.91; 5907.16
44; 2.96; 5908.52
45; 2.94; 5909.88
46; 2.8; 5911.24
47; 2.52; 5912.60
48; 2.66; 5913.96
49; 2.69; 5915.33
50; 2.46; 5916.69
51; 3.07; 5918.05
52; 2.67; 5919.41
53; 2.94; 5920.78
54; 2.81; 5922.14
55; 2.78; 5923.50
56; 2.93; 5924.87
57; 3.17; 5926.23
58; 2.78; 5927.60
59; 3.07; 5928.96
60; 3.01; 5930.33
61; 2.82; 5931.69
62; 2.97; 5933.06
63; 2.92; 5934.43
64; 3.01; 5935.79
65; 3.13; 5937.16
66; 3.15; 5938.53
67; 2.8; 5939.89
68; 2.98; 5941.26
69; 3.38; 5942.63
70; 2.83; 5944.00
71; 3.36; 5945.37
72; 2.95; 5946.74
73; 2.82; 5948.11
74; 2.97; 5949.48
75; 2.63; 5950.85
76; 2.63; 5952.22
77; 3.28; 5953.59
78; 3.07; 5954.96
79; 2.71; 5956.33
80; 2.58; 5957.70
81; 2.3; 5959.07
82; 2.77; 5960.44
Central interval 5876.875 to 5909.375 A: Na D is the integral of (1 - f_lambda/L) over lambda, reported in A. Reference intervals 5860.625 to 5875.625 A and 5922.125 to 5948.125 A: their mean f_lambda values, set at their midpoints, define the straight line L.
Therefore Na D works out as 5.6 A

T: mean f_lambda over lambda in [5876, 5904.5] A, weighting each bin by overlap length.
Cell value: 2.47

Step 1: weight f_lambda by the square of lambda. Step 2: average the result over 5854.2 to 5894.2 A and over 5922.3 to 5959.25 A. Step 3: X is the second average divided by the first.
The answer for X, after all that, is 1.07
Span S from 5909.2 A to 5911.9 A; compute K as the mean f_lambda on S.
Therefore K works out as 2.87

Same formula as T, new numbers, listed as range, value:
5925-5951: 2.99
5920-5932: 2.92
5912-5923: 2.73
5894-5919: 2.62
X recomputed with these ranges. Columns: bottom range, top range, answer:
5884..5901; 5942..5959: 1.33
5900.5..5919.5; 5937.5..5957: 1.08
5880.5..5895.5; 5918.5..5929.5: 1.26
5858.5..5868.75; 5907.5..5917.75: 0.92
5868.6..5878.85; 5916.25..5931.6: 0.97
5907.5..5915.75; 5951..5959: 1.03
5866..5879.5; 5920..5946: 1.01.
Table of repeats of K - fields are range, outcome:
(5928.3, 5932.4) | 2.96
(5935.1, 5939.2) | 3.1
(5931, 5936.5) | 2.93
